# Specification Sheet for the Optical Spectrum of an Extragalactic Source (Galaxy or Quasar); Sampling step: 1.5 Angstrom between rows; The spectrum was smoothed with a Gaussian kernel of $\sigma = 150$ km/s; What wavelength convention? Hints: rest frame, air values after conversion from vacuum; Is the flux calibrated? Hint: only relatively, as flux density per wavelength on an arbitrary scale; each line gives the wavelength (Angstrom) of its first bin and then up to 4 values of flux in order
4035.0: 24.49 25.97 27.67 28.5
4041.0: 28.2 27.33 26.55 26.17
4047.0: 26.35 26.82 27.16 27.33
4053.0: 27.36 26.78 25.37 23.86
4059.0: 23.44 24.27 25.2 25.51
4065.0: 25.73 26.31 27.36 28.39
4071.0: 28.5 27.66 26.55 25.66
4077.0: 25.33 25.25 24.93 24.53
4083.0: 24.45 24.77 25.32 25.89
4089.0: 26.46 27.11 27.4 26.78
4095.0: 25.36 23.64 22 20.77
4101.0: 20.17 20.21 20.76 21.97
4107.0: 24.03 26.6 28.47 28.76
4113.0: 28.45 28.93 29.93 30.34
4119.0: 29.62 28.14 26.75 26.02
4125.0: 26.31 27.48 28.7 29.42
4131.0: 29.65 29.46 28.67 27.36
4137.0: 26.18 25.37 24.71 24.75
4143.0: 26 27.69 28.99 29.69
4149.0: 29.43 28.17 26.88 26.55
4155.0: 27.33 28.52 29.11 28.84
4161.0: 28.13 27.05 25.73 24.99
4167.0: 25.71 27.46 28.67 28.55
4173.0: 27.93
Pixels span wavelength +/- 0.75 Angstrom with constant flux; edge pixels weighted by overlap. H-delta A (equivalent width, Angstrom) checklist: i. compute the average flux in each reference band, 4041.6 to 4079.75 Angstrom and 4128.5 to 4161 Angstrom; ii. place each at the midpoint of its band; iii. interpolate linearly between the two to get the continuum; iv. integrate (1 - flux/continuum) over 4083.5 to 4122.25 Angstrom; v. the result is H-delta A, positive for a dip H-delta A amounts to 1.9 Angstrom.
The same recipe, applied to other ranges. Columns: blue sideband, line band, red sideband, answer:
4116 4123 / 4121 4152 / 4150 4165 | 0.76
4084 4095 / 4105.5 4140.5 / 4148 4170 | -1.13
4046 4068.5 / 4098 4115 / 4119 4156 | 1.66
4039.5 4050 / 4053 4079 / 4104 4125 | 1.06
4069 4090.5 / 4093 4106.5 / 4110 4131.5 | 2.39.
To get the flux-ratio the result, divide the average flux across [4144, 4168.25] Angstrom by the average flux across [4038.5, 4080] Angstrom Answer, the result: 1.0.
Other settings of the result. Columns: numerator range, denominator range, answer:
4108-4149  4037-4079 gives 1.05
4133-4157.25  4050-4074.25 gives 1.04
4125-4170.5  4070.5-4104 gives 1.11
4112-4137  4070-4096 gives 1.09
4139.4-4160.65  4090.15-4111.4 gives 1.15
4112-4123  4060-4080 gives 1.10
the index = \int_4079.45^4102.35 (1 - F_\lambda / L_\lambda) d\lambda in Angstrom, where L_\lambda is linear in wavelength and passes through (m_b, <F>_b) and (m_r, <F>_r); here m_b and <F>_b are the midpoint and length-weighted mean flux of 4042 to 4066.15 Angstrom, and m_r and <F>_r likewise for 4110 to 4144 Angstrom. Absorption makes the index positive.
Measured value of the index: 2.0 Angstrom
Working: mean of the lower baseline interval 25.9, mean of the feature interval 24.5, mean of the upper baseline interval 27.8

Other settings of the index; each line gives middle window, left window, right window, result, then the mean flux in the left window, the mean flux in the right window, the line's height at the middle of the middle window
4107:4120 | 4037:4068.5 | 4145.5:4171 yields -0.7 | 26.3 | 27.7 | 27.1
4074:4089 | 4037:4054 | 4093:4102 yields -0.6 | 27.2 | 22.9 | 24.2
